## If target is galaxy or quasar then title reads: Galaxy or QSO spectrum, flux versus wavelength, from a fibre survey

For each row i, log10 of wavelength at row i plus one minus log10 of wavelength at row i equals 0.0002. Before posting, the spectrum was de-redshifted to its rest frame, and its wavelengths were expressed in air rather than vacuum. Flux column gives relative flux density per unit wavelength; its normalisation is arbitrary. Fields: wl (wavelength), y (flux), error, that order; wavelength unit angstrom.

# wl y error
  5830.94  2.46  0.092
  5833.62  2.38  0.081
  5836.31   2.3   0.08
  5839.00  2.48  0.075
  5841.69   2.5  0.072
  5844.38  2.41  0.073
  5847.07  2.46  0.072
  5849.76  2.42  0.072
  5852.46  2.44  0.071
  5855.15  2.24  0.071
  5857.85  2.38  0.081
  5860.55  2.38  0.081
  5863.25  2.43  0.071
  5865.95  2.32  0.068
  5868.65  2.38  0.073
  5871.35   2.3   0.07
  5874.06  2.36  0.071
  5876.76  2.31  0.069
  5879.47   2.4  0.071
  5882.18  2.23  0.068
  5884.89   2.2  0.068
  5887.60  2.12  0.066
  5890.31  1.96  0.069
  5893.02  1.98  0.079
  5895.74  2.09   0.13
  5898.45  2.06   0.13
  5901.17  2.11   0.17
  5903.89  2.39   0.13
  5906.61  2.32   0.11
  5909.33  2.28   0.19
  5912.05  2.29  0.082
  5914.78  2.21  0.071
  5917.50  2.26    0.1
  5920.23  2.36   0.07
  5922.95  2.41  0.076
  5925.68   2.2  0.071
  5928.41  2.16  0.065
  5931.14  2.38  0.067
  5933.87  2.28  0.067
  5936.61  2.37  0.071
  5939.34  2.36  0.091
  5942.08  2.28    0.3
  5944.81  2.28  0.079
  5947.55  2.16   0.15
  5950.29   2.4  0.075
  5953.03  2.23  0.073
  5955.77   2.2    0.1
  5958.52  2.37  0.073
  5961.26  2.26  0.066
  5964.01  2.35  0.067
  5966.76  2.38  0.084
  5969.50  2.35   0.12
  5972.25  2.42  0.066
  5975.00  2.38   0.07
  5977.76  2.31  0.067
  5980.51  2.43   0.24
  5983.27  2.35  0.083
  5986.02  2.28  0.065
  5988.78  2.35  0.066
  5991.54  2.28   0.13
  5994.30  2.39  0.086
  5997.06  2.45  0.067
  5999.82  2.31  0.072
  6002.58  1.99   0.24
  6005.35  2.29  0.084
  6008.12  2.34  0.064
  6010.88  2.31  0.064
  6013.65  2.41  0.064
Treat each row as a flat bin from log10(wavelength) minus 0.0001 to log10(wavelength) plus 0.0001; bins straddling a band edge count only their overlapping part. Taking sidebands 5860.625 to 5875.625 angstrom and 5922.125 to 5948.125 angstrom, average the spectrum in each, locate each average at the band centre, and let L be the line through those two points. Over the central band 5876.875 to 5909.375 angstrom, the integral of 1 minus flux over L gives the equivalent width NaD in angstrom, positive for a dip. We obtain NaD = 2.1 angstrom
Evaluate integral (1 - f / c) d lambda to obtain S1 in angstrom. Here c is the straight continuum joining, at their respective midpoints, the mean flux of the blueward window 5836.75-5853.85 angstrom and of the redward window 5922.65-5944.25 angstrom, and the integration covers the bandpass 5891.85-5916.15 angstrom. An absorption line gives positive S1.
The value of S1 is 1.6 angstrom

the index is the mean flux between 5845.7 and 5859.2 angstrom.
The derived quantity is 2.39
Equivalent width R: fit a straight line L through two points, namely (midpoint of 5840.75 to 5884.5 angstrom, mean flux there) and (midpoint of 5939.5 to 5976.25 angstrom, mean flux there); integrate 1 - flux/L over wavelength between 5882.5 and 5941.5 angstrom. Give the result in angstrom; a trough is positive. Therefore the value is 2.78 angstrom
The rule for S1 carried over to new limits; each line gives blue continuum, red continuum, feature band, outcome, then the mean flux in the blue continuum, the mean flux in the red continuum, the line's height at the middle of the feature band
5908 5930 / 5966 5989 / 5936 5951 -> 0.05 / 2.27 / 2.36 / 2.31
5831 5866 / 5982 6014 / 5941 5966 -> 0.57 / 2.4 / 2.31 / 2.34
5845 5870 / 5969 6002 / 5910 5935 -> 0.88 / 2.38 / 2.35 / 2.37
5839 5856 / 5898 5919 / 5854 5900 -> 1.90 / 2.42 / 2.25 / 2.34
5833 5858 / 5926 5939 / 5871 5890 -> 0.84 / 2.4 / 2.29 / 2.36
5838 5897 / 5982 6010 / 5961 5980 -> -0.45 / 2.31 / 2.3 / 2.3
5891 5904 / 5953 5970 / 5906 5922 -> -1.05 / 2.09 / 2.31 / 2.15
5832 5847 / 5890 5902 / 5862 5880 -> -1.18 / 2.42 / 2.04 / 2.21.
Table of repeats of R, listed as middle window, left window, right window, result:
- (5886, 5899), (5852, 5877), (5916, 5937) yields 1.6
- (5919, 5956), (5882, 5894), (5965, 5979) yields -0.7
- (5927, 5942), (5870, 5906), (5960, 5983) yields -0.1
